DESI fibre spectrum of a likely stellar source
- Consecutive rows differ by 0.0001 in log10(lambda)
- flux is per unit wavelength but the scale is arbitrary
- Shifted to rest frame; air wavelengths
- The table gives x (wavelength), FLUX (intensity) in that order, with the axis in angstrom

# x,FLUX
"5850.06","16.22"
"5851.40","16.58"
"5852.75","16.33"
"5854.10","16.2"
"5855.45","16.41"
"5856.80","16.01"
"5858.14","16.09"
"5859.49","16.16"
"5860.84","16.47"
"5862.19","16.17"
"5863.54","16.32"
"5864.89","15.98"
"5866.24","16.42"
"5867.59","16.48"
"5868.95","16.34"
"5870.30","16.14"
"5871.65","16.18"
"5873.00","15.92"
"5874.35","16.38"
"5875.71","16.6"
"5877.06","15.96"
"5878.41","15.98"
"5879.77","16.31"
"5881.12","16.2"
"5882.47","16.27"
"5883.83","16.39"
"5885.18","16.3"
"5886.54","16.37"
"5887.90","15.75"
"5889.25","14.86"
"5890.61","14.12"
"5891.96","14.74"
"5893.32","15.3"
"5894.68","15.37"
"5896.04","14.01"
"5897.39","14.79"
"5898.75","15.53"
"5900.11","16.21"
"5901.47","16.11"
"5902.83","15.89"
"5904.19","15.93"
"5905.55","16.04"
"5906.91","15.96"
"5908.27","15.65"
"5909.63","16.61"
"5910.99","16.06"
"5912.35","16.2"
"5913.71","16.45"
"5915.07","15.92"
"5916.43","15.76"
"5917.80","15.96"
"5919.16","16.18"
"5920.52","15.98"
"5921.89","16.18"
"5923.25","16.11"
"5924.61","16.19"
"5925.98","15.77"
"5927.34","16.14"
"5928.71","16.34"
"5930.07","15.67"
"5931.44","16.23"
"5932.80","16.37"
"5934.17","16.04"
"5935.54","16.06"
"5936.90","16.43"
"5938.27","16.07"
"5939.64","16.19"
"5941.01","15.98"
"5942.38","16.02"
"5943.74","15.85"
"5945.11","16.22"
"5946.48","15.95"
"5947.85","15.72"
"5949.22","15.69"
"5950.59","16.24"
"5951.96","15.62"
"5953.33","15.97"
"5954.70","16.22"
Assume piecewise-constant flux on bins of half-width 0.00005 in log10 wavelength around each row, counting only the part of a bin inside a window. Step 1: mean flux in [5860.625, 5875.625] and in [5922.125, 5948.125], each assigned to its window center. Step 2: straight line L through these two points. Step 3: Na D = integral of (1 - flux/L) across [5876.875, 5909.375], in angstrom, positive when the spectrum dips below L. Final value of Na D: 1.03 angstrom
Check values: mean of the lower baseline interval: 16.3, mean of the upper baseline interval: 16.1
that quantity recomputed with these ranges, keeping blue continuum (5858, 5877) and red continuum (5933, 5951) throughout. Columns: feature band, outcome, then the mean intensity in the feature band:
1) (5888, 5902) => 0.9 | 15.1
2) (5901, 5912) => 0.1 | 16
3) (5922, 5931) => 0.0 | 16.1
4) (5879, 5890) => 0.1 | 16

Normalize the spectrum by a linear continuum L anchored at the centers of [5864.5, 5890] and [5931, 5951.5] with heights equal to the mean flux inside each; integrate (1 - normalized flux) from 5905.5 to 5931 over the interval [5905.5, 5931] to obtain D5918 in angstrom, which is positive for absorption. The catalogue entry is 0.0 angstrom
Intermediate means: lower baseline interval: 16.1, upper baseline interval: 16.1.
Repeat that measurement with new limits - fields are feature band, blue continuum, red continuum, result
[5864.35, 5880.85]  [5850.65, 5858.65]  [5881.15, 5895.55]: -0.3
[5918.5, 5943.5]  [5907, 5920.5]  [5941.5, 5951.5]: -0.1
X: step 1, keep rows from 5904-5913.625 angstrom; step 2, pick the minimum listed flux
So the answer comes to 15.65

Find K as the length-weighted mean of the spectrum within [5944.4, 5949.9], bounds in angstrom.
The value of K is 15.9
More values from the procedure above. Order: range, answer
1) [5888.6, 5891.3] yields 14.5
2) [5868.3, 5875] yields 16.2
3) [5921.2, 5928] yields 16.1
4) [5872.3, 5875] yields 16.2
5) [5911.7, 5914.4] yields 16.3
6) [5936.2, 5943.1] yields 16.1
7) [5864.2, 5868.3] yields 16.3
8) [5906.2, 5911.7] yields 16.1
